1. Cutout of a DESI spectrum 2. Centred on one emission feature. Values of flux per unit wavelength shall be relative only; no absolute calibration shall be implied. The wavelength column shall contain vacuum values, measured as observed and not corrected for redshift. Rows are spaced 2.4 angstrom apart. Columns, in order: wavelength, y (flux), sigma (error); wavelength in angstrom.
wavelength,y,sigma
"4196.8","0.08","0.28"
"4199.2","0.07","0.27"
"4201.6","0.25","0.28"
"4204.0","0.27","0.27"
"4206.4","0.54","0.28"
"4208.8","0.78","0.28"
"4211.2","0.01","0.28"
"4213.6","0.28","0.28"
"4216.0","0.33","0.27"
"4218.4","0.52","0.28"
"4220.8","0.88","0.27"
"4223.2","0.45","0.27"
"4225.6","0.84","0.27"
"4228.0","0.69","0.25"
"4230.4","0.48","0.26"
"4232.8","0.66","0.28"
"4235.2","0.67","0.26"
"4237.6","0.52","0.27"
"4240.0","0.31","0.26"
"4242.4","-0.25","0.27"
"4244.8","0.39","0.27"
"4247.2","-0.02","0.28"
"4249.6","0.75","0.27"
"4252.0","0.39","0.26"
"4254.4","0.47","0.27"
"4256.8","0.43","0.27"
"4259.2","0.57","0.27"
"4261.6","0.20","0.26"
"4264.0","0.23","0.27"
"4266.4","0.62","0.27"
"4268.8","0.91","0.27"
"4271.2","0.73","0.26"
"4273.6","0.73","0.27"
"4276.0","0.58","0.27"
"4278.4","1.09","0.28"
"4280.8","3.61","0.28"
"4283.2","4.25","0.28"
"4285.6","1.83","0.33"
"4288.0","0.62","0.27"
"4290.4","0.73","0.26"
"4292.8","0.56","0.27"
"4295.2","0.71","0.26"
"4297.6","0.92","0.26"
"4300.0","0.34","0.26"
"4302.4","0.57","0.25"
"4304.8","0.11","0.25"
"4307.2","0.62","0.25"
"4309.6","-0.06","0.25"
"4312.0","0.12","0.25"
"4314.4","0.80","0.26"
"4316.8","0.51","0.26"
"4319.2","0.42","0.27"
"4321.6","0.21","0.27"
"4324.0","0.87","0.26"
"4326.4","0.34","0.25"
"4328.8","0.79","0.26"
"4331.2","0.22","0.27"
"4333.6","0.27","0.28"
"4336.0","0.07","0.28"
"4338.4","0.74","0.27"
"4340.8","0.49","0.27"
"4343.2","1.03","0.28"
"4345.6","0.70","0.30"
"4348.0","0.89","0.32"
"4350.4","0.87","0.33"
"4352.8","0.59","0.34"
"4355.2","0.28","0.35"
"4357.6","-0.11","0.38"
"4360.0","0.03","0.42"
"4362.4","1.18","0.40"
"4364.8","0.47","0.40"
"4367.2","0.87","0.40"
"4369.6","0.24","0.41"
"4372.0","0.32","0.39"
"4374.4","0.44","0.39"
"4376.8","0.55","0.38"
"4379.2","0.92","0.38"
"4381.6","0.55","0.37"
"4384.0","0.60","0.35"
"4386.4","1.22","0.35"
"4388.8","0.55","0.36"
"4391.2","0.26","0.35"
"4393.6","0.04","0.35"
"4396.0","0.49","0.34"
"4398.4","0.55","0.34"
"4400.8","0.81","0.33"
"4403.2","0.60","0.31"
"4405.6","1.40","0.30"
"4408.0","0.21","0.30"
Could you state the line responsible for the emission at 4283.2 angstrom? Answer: [O II] 3727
